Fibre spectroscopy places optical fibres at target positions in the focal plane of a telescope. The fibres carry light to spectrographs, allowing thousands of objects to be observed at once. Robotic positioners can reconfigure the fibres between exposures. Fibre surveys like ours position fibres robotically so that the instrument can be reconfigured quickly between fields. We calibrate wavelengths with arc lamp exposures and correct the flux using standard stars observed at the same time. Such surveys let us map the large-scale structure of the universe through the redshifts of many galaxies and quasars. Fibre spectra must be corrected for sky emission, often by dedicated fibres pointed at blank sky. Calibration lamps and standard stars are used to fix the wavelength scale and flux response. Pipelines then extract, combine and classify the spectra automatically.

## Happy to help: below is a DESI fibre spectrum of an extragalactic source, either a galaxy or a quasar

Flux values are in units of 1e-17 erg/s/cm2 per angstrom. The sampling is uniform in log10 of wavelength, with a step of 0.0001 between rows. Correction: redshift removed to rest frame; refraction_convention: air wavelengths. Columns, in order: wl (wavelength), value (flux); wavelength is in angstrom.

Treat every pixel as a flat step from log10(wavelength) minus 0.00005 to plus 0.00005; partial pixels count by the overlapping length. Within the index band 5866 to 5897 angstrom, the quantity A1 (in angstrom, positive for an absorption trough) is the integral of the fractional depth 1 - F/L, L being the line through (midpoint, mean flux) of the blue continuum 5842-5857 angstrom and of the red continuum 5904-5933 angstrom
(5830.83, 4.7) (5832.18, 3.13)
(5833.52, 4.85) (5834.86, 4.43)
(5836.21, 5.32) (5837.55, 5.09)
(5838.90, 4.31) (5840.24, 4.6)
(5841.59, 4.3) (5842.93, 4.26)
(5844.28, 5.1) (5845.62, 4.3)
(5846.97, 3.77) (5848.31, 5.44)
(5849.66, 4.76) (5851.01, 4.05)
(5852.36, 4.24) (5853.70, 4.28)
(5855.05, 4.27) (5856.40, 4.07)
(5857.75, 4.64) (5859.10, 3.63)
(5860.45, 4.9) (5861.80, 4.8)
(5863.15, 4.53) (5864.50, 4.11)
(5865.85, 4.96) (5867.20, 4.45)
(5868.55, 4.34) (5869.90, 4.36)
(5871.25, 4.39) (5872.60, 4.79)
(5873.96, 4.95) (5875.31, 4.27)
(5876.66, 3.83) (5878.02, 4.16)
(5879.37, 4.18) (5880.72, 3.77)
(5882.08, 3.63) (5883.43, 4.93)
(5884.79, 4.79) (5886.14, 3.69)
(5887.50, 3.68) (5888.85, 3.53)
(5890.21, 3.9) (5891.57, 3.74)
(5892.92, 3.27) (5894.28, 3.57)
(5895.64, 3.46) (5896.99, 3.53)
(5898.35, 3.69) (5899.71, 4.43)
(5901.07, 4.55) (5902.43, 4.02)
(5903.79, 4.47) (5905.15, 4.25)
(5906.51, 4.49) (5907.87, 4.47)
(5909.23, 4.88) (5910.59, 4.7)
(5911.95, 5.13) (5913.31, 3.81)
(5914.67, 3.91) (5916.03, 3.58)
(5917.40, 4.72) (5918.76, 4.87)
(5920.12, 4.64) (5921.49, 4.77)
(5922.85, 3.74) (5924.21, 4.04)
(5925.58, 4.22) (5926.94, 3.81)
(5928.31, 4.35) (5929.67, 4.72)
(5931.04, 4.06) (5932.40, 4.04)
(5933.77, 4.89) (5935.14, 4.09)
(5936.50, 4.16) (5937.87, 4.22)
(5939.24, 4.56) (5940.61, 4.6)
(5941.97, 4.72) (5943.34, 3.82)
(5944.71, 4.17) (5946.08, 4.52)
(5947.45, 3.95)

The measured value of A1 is 2.2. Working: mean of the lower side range 4.41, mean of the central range 4.08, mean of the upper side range 4.35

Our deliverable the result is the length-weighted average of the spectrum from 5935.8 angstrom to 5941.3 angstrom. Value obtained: 4.39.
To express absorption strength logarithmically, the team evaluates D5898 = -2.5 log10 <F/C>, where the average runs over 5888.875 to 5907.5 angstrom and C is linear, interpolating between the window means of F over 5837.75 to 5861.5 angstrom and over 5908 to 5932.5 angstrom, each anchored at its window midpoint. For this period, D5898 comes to 0.11 mag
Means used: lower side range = 4.43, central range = 3.94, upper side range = 4.34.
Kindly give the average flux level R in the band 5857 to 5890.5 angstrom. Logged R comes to 4.29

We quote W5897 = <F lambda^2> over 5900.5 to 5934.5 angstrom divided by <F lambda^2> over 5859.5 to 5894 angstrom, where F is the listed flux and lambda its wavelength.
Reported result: 1.0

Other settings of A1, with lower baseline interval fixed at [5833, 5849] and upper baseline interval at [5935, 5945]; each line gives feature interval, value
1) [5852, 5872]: 0.8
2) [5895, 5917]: 1.0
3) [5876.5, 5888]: 1.1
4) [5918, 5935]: 0.1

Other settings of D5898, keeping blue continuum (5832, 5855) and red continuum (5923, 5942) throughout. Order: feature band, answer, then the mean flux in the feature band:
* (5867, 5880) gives 0.016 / 4.37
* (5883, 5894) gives 0.129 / 3.9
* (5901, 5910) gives -0.021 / 4.44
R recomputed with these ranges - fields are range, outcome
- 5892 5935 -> 4.22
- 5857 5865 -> 4.44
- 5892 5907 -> 3.97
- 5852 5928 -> 4.23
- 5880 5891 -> 3.99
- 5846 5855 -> 4.41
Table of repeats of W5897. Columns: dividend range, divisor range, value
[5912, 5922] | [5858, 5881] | 1.01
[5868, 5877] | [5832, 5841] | 0.98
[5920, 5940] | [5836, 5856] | 0.97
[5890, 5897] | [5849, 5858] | 0.84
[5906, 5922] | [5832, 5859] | 1.03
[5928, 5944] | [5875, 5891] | 1.10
